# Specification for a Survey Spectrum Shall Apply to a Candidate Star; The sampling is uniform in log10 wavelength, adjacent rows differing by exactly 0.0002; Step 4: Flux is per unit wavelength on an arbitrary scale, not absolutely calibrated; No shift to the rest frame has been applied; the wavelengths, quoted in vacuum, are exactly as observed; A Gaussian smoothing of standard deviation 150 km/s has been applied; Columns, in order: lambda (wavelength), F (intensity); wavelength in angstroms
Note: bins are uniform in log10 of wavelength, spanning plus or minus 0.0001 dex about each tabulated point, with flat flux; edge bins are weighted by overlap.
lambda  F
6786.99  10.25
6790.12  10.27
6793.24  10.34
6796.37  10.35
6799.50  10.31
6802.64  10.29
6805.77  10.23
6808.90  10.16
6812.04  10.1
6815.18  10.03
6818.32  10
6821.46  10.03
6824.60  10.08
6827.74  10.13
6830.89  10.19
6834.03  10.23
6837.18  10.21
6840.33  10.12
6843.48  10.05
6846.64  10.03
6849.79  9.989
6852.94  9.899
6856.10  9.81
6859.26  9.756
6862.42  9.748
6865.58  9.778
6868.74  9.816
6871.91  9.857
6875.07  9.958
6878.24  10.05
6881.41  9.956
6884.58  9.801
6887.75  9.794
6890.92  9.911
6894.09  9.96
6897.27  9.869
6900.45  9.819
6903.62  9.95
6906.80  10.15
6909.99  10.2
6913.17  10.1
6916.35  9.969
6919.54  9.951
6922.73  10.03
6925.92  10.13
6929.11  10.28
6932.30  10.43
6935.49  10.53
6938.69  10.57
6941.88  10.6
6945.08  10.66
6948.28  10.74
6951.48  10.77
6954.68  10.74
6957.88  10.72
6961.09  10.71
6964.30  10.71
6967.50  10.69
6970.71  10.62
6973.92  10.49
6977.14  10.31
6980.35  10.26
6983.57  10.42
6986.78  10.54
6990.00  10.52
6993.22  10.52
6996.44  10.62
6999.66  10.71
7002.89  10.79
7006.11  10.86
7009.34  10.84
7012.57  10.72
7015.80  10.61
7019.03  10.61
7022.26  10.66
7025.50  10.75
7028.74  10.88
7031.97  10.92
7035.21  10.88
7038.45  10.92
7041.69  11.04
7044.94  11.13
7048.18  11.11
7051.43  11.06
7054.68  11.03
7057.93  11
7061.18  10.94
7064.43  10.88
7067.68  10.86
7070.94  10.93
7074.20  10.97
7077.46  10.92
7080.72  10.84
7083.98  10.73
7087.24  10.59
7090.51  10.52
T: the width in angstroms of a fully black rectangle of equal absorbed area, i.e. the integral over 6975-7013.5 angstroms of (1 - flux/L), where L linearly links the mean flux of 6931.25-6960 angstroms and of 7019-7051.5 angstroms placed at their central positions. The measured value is 0.7 angstroms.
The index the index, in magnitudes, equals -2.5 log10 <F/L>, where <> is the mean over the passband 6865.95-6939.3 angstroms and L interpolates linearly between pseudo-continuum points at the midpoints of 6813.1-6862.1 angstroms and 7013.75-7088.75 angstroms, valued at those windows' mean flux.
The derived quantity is 0.027 mag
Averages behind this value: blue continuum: 10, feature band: 10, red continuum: 10.9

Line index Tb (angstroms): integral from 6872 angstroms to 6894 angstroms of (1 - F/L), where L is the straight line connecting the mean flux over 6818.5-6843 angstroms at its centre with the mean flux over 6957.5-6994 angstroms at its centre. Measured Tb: 0.8 angstroms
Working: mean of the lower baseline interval 10.1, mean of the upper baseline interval 10.5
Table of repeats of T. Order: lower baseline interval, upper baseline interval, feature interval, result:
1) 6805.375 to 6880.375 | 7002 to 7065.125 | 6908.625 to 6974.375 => 0.01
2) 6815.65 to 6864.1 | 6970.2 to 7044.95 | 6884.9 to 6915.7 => 0.88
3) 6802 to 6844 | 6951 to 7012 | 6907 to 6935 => 0.76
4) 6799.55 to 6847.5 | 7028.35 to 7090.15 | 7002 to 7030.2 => 0.08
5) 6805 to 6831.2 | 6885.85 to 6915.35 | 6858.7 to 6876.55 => 0.36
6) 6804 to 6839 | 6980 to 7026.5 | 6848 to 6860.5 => 0.43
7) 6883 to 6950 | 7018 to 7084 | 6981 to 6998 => 0.10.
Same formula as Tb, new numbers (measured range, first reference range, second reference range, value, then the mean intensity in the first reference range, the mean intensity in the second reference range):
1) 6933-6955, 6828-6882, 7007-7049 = -0.5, 9.97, 10.8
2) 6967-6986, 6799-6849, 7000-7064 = 0.4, 10.1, 10.9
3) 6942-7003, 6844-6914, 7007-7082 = -0.8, 9.92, 10.9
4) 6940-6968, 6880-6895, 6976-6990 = -1.2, 9.89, 10.4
